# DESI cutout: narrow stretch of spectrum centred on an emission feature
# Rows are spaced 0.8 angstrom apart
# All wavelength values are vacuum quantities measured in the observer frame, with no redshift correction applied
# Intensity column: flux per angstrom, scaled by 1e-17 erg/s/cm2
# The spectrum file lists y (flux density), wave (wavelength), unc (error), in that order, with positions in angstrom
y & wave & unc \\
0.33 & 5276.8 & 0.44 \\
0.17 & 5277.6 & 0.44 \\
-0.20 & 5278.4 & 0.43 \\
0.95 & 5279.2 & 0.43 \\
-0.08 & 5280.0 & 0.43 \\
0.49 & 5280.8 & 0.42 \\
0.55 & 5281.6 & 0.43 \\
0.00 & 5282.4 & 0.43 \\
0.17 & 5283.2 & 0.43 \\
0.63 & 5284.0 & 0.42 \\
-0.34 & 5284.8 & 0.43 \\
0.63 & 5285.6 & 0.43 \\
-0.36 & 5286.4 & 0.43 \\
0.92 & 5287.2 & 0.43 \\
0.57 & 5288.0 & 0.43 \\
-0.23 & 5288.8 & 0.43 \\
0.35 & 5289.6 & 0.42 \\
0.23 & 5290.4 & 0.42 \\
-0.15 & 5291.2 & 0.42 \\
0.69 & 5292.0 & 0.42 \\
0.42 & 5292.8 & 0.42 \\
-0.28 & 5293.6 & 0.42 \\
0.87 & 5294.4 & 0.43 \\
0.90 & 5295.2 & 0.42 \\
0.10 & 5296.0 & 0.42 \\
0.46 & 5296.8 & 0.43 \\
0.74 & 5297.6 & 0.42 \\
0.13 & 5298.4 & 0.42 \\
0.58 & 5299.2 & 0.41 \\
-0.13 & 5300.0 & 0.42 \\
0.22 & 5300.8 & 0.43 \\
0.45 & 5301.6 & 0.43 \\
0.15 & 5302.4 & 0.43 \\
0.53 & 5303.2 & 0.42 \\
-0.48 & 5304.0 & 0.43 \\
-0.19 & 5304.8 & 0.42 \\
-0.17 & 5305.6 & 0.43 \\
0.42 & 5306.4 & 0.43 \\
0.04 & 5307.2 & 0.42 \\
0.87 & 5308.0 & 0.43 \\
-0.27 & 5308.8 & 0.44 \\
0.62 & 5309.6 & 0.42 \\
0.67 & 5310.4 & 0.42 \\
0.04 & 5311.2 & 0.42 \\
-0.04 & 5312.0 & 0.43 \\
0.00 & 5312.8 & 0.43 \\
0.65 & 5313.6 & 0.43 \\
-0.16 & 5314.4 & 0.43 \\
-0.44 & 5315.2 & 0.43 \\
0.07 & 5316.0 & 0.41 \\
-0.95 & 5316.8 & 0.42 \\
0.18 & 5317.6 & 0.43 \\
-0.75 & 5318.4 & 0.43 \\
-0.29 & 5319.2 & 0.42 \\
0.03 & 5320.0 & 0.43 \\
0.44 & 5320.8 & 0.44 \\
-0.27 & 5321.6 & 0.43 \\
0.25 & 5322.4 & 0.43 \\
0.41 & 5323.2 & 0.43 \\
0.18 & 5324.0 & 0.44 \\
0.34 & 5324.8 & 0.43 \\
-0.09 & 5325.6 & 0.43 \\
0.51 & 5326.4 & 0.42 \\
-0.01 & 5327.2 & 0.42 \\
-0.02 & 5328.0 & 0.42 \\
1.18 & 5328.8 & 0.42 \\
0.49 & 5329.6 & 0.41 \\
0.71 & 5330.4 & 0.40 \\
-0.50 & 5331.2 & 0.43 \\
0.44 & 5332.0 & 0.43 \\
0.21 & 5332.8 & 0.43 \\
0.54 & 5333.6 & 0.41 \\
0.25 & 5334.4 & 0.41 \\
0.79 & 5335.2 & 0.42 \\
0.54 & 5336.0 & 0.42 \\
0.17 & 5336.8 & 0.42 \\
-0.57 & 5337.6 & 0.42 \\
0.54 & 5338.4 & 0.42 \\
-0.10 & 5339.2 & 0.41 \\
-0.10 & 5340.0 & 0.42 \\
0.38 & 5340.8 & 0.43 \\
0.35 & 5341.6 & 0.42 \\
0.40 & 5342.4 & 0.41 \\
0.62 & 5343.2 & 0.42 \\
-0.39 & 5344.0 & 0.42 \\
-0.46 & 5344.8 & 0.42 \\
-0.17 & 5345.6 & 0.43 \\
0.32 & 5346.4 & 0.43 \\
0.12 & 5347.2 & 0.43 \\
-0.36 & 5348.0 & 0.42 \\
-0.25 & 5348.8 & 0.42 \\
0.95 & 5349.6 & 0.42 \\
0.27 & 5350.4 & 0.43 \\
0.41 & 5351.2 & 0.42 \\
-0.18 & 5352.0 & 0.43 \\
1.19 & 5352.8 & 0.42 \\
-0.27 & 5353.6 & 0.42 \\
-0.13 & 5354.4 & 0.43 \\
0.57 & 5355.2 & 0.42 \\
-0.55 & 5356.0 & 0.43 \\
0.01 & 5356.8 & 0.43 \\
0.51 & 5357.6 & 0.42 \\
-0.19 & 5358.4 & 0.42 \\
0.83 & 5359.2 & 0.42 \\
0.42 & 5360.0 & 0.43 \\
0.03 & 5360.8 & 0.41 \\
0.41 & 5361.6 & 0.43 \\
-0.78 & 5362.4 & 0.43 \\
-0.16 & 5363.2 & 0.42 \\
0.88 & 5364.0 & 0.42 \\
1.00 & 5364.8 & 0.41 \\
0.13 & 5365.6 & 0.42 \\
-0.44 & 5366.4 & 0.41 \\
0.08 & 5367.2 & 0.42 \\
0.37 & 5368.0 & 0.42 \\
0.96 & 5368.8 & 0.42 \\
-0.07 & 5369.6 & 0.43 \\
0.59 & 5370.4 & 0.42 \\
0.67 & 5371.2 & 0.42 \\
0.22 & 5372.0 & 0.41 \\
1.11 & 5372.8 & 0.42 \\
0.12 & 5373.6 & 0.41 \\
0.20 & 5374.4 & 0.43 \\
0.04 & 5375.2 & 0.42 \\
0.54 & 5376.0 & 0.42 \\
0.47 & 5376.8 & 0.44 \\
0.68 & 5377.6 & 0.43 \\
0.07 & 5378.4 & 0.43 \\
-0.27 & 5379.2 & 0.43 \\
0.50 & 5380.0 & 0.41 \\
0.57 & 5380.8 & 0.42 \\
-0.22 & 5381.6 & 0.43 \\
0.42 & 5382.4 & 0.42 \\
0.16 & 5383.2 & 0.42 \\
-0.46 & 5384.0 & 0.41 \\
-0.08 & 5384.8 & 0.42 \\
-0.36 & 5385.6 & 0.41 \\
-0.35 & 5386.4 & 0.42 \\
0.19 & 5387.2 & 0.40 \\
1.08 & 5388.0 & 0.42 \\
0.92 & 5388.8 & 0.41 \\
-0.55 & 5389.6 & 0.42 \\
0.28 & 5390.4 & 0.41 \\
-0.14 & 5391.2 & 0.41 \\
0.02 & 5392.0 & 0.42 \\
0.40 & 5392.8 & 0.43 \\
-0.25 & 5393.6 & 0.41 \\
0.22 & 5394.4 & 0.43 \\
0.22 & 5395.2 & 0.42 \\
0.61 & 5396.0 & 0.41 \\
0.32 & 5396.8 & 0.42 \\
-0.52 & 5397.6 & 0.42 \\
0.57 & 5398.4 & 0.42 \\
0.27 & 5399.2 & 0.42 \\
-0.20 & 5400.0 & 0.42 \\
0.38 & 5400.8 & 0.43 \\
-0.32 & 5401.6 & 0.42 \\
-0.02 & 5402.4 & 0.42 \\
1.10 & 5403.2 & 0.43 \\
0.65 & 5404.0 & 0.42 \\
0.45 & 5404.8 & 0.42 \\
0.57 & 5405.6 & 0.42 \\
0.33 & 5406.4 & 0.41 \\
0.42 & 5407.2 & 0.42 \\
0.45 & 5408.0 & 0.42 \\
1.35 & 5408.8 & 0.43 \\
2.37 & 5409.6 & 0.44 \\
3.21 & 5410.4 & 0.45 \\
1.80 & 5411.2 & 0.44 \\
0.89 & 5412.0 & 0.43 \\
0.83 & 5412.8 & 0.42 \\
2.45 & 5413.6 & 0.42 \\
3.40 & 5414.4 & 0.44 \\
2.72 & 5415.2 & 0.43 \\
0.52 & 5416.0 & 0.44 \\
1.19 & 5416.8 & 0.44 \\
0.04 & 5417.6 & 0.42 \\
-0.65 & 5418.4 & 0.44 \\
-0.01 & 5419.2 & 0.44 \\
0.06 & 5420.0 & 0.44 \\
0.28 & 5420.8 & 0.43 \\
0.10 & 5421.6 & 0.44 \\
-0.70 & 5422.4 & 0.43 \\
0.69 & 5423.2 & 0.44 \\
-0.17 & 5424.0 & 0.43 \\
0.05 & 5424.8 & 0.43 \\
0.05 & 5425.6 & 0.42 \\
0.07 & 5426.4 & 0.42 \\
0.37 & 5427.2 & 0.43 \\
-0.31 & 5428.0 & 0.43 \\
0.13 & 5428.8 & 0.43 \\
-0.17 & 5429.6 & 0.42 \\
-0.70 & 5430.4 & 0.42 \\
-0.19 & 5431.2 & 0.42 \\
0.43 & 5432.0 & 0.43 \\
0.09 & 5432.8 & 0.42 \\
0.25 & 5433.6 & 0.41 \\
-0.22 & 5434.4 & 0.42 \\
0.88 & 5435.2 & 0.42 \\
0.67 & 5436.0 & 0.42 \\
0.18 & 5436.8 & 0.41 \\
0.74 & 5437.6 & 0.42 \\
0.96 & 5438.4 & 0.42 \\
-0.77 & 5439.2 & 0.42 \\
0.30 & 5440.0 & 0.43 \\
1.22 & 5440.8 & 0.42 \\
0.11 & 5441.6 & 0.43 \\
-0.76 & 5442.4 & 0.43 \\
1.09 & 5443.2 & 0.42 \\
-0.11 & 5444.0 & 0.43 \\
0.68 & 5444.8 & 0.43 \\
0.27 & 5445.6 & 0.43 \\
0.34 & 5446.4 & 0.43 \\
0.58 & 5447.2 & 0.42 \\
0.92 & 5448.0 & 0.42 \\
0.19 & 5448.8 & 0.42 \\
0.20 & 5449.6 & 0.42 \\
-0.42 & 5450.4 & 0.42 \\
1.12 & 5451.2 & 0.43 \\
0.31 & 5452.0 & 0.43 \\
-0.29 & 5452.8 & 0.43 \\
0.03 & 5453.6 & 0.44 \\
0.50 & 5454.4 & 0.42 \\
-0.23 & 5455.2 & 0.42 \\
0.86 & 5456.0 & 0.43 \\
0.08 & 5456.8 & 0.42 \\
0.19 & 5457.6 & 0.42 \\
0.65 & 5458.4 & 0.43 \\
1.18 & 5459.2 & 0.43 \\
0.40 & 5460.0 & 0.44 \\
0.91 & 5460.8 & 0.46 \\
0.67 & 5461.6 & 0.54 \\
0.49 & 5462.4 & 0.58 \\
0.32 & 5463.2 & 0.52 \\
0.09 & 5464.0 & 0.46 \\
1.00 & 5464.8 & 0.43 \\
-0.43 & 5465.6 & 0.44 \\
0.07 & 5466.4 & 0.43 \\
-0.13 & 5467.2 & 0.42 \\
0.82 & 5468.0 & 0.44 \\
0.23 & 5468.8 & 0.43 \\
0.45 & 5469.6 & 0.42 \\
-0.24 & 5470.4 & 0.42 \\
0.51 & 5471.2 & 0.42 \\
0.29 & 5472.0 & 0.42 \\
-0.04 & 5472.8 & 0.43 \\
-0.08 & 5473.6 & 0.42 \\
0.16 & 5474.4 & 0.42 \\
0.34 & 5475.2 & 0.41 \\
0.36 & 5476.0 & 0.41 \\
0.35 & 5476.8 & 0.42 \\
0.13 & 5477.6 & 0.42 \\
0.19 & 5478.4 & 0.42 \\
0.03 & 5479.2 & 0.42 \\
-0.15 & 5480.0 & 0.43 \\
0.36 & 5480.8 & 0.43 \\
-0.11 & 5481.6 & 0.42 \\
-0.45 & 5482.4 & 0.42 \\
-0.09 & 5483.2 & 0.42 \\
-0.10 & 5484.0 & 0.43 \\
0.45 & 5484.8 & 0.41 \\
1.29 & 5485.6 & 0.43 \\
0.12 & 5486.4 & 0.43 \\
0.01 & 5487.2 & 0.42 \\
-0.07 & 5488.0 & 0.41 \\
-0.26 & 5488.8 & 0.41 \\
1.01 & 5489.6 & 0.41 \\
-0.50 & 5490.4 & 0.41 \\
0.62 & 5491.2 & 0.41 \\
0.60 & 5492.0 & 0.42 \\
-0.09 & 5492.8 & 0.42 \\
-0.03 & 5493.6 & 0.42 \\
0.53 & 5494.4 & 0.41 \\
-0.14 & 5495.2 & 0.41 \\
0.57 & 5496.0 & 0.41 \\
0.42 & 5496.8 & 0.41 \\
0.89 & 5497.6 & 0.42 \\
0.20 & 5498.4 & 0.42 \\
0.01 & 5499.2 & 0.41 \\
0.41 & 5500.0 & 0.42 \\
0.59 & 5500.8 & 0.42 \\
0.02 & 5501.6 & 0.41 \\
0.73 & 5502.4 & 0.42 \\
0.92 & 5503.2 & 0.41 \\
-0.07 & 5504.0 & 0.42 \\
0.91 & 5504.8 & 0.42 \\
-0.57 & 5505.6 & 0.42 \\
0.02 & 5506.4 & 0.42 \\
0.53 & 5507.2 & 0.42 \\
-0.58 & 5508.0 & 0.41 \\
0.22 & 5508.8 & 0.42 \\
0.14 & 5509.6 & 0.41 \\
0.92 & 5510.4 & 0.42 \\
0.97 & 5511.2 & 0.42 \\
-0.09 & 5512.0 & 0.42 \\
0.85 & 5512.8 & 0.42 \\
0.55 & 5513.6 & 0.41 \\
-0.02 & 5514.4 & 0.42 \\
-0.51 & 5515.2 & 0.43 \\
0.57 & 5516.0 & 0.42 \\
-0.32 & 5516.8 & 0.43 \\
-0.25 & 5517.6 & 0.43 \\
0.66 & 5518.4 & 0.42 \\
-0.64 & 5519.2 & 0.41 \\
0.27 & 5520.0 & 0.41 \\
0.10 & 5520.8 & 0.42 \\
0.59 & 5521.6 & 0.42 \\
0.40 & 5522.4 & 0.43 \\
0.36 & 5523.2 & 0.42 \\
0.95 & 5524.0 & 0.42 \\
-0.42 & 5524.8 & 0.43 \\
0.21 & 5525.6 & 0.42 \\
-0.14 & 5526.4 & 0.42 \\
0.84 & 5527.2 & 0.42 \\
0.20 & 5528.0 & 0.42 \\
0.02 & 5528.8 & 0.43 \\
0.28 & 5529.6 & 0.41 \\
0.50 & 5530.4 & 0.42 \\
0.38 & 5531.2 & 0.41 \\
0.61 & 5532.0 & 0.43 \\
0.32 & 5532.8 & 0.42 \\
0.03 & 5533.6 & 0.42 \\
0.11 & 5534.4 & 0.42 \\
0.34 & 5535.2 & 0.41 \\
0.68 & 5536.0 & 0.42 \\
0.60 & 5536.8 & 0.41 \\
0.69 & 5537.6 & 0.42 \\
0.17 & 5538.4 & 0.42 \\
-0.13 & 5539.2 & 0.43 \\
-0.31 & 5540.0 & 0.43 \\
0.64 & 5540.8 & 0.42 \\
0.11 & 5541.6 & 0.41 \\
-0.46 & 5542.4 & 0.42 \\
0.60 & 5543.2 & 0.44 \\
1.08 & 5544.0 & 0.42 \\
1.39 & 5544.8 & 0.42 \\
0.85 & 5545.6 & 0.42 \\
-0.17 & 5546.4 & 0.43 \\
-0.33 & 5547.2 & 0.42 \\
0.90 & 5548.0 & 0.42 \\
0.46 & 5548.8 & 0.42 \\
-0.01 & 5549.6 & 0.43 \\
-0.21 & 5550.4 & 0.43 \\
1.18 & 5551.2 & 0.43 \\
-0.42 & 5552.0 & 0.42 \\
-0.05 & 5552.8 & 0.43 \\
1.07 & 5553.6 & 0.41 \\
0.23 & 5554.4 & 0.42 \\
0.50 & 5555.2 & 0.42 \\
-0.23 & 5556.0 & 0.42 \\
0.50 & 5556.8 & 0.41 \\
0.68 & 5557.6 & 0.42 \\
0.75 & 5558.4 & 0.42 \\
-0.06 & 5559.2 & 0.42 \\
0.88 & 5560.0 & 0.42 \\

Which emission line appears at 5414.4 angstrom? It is [O II]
